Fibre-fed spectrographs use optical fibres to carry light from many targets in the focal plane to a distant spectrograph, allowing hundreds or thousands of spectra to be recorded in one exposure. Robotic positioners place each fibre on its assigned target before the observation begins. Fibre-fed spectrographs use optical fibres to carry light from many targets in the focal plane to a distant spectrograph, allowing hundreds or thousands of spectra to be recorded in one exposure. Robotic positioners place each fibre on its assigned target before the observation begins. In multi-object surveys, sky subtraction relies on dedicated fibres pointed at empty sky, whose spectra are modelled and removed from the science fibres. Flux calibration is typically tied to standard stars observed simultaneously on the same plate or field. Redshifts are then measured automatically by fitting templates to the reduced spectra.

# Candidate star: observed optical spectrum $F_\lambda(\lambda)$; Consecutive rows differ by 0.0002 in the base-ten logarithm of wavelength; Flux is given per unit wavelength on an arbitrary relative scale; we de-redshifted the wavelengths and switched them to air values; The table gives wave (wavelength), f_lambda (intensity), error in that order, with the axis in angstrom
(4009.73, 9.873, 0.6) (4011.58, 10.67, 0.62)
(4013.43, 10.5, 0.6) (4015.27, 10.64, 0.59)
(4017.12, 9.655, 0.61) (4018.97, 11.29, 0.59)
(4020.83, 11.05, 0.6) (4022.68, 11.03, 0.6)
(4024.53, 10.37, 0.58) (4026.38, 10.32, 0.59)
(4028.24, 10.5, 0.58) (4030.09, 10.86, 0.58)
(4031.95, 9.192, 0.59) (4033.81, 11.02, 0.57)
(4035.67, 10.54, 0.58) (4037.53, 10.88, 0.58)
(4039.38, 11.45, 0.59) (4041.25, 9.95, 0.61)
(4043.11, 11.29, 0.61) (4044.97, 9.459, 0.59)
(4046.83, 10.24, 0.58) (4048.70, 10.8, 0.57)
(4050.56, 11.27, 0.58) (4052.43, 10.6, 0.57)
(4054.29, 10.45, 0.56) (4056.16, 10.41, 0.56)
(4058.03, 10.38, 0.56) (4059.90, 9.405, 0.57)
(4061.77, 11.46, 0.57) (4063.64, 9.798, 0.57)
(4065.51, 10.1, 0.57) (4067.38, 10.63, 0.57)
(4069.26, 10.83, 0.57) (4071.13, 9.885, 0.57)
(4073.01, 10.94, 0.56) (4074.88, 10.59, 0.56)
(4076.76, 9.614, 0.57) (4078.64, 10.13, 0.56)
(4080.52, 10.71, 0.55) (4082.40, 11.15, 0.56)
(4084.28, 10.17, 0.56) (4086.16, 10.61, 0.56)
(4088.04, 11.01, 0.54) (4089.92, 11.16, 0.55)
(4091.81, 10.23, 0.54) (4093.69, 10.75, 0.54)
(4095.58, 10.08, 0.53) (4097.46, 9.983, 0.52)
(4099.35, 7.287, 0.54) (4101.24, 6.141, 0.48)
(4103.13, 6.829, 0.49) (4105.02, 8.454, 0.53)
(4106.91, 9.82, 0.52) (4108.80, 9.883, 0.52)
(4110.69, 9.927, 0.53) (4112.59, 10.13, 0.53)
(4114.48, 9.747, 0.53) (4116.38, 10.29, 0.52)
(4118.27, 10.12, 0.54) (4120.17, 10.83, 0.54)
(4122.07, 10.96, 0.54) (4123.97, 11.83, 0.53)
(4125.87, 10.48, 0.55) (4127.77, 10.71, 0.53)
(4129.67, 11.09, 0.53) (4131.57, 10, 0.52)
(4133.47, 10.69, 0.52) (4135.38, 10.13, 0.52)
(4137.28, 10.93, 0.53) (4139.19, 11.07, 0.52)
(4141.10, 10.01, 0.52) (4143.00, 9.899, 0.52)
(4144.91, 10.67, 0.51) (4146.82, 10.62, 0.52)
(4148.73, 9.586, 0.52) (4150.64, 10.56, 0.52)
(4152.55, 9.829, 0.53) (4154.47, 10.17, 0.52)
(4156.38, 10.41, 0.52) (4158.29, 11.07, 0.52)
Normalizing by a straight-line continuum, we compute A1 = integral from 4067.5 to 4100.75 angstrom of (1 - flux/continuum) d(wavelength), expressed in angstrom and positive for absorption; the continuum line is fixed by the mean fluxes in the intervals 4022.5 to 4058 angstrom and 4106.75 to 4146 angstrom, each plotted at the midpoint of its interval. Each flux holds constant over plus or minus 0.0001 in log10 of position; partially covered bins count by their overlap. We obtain 0.8 angstrom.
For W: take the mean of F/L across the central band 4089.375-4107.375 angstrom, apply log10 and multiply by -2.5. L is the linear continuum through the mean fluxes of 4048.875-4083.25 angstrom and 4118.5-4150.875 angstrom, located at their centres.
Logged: 0.17 mag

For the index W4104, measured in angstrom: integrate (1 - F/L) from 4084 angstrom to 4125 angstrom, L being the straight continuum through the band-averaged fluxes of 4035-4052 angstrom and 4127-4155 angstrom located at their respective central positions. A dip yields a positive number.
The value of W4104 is 2.6 angstrom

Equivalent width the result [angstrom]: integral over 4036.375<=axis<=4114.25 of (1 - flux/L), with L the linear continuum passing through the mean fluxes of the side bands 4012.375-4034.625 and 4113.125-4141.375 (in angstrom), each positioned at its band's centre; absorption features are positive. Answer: 3.33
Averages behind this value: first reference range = 10.5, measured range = 10.1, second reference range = 10.6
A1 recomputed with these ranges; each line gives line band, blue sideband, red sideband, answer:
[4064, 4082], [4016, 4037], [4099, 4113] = -1.9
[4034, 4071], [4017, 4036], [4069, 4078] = -0.3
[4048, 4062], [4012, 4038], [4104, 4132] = -0.1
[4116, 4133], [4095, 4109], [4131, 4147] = -1.9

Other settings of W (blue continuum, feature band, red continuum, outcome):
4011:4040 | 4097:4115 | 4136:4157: 0.189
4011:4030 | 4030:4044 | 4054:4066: -0.016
